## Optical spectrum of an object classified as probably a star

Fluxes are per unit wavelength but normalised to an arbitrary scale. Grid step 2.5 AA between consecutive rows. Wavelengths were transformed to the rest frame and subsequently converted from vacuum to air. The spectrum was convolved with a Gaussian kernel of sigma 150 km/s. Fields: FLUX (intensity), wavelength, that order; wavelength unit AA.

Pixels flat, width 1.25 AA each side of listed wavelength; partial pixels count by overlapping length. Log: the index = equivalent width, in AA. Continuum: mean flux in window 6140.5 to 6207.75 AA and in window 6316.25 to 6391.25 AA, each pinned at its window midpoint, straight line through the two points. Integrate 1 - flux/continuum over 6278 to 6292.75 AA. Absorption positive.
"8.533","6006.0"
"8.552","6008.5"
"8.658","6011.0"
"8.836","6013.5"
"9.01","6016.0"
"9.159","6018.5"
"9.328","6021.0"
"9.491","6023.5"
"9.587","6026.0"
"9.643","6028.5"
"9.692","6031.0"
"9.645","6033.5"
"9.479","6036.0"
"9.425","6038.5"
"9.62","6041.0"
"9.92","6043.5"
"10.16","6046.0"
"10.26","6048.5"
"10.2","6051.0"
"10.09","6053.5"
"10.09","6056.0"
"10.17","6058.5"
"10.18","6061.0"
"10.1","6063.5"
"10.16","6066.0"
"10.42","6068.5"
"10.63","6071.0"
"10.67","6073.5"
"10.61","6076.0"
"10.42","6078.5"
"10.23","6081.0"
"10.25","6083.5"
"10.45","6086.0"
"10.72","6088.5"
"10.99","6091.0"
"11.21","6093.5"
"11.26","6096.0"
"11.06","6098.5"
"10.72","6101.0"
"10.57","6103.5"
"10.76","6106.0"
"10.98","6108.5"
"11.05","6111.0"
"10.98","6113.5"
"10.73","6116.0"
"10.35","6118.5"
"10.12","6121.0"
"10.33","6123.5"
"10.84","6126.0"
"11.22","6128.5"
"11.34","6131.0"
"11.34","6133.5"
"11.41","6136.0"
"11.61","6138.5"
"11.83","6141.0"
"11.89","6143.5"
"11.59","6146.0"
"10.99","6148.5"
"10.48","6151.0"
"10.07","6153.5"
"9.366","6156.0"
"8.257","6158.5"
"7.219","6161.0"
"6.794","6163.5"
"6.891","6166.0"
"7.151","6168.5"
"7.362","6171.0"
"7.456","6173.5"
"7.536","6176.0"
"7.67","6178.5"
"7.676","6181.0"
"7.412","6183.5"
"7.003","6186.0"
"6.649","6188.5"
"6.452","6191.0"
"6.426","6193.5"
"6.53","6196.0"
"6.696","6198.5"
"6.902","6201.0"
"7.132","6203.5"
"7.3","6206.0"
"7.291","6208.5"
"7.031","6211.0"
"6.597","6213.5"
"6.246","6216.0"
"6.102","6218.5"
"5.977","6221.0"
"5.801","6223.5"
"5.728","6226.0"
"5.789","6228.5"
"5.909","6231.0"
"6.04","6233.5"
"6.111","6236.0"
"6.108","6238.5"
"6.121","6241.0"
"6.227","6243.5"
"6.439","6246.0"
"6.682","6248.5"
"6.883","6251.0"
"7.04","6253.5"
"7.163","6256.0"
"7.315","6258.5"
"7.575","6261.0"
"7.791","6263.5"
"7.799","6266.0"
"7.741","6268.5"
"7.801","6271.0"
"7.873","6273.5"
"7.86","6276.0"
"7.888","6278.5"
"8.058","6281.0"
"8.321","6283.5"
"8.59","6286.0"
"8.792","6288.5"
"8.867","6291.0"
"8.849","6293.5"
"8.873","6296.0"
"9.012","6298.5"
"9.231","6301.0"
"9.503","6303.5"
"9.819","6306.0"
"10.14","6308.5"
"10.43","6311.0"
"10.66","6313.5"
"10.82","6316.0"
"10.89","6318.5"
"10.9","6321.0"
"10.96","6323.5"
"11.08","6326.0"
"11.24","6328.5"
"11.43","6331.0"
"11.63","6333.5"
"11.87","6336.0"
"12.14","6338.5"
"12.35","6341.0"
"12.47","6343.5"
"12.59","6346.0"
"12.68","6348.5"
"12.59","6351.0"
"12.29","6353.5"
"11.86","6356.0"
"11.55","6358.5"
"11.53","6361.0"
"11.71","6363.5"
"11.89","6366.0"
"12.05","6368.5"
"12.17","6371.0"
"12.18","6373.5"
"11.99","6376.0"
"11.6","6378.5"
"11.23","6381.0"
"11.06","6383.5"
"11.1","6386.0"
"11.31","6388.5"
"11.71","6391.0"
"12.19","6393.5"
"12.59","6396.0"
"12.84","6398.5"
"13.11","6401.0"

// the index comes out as 2.7 AA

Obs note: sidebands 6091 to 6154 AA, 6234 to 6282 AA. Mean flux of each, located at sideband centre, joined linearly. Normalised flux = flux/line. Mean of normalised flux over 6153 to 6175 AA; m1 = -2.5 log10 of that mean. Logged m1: 0.257 mag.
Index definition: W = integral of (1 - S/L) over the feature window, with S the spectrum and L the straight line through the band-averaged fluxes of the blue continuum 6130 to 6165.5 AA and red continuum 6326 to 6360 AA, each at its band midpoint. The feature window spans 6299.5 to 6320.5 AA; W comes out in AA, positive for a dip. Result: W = 2.72 AA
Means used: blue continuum 10.2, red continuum 12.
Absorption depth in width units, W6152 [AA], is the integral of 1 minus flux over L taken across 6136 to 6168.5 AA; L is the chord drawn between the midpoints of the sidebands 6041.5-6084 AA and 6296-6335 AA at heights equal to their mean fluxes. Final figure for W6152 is 1.9 AA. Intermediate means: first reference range 10.3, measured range 9.71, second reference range 10.5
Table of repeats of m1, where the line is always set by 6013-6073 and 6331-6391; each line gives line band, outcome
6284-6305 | 0.268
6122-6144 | -0.087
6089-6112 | -0.077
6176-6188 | 0.403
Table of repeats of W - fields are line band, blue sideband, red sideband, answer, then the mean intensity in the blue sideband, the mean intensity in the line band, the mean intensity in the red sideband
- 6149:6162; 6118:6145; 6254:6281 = 1.63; 11.1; 9.22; 7.68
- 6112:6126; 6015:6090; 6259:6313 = -1.36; 10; 10.5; 8.62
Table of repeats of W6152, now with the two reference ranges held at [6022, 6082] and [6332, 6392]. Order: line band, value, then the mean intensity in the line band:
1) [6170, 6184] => 4.2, 7.53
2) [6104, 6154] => -2.4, 11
